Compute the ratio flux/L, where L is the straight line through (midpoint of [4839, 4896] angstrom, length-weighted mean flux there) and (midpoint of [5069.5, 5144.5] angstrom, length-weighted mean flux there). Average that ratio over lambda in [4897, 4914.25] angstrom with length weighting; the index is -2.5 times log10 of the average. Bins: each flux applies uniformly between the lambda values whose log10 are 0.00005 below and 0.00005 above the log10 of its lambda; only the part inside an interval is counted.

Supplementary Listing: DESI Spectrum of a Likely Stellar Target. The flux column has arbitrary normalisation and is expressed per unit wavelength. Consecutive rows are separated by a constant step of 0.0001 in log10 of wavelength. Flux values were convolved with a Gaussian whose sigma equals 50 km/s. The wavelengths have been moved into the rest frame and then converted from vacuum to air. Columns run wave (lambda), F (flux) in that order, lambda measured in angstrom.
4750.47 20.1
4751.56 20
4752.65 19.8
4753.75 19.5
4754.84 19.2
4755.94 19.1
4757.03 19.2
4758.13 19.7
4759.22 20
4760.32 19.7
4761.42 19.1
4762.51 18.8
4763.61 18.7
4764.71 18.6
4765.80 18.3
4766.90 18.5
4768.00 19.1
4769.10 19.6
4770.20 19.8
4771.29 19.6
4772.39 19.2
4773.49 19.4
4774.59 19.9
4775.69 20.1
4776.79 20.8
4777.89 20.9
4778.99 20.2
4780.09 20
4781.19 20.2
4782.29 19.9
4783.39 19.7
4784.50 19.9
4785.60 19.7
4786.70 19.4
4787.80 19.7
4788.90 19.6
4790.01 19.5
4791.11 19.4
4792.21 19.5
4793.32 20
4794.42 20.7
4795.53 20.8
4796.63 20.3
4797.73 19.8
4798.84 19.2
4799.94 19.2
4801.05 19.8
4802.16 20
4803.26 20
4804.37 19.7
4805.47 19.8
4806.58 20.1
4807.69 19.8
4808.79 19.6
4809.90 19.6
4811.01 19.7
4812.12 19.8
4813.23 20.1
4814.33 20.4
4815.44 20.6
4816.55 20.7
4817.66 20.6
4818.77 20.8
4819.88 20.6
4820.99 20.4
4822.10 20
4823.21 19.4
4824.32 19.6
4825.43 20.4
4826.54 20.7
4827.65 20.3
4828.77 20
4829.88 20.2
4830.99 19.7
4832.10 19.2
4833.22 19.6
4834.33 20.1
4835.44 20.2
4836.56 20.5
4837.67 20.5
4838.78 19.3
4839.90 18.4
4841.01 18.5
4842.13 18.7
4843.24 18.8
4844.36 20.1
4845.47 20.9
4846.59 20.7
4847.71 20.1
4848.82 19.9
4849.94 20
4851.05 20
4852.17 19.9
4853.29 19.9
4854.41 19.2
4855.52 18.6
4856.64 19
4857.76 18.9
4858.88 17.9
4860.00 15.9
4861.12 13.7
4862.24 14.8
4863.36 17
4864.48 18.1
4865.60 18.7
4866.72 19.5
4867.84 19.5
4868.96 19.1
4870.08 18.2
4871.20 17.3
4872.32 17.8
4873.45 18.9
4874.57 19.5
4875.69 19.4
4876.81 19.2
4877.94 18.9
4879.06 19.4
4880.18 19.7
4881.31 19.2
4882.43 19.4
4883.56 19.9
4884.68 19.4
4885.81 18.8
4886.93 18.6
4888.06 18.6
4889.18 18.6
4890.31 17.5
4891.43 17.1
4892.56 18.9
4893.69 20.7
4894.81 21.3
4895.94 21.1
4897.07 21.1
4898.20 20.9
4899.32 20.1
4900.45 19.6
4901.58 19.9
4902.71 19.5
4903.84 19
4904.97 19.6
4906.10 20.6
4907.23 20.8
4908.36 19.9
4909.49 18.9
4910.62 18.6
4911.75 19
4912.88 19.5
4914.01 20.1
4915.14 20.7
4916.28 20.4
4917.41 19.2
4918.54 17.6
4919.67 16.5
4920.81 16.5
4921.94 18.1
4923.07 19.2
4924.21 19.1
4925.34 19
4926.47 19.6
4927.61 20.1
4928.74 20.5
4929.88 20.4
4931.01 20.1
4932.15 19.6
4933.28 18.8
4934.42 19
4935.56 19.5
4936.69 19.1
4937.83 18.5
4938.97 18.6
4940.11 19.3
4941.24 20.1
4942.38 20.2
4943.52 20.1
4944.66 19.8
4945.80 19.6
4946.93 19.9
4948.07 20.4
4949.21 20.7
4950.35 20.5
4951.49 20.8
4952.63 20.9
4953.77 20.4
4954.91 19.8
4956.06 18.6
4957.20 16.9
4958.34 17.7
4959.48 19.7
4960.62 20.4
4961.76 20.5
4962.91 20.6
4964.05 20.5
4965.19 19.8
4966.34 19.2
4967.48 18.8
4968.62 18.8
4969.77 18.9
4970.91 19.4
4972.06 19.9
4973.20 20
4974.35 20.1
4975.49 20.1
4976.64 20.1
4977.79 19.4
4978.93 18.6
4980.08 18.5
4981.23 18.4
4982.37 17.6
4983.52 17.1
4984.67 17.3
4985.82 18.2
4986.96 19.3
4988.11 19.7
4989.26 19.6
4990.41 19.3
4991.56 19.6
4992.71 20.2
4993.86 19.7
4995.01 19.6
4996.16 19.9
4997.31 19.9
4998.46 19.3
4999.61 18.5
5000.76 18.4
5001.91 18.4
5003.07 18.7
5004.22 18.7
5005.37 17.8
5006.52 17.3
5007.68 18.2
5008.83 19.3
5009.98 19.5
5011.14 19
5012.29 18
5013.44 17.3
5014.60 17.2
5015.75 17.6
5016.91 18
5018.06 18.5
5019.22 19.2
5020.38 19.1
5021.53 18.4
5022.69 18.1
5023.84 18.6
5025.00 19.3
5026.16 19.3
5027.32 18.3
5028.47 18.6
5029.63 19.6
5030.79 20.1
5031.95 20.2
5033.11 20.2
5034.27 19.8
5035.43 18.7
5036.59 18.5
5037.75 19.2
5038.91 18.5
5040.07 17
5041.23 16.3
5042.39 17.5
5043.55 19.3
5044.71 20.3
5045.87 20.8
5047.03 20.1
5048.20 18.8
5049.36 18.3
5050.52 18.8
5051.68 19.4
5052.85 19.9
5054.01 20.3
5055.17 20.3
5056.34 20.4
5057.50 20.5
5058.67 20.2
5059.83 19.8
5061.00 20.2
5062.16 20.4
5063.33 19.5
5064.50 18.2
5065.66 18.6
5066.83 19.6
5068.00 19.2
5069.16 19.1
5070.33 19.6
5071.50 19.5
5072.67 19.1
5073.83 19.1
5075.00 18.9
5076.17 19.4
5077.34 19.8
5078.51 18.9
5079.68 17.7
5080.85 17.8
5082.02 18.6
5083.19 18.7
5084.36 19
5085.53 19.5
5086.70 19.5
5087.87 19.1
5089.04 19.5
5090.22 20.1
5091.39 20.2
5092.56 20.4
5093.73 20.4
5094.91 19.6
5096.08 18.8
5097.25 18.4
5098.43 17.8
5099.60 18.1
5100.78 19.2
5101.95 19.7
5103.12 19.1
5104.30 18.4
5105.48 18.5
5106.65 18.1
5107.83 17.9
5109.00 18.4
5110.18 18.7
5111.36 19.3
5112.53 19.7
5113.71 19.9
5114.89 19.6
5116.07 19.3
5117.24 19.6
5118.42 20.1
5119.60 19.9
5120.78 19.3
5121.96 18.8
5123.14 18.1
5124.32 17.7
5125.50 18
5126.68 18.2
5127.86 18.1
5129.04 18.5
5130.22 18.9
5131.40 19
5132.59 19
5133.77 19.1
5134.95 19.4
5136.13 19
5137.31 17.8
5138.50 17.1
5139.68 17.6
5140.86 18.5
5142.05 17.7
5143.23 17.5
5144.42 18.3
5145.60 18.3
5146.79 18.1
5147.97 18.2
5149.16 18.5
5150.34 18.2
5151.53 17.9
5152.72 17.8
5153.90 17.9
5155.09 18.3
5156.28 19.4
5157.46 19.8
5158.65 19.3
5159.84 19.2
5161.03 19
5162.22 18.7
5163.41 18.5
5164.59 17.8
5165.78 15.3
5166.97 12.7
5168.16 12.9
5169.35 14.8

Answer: -0.05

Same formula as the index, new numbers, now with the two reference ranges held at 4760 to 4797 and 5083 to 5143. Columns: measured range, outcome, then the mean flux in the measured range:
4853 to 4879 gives 0.07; 18.2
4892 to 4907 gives -0.04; 20.2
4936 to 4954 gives -0.04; 19.9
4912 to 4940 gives 0.01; 19.2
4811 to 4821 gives -0.05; 20.4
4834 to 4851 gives -0.02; 19.8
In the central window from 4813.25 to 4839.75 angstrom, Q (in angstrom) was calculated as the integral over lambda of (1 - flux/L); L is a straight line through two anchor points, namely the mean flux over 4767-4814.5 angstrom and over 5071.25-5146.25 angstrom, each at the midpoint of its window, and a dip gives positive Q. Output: -0.6 angstrom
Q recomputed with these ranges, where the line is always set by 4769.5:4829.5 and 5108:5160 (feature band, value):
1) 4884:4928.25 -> 0.5 angstrom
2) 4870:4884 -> 0.5 angstrom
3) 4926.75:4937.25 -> -0.1 angstrom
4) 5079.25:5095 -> -0.4 angstrom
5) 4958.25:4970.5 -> -0.2 angstrom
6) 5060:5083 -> -0.3 angstrom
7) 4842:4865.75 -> 1.3 angstrom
